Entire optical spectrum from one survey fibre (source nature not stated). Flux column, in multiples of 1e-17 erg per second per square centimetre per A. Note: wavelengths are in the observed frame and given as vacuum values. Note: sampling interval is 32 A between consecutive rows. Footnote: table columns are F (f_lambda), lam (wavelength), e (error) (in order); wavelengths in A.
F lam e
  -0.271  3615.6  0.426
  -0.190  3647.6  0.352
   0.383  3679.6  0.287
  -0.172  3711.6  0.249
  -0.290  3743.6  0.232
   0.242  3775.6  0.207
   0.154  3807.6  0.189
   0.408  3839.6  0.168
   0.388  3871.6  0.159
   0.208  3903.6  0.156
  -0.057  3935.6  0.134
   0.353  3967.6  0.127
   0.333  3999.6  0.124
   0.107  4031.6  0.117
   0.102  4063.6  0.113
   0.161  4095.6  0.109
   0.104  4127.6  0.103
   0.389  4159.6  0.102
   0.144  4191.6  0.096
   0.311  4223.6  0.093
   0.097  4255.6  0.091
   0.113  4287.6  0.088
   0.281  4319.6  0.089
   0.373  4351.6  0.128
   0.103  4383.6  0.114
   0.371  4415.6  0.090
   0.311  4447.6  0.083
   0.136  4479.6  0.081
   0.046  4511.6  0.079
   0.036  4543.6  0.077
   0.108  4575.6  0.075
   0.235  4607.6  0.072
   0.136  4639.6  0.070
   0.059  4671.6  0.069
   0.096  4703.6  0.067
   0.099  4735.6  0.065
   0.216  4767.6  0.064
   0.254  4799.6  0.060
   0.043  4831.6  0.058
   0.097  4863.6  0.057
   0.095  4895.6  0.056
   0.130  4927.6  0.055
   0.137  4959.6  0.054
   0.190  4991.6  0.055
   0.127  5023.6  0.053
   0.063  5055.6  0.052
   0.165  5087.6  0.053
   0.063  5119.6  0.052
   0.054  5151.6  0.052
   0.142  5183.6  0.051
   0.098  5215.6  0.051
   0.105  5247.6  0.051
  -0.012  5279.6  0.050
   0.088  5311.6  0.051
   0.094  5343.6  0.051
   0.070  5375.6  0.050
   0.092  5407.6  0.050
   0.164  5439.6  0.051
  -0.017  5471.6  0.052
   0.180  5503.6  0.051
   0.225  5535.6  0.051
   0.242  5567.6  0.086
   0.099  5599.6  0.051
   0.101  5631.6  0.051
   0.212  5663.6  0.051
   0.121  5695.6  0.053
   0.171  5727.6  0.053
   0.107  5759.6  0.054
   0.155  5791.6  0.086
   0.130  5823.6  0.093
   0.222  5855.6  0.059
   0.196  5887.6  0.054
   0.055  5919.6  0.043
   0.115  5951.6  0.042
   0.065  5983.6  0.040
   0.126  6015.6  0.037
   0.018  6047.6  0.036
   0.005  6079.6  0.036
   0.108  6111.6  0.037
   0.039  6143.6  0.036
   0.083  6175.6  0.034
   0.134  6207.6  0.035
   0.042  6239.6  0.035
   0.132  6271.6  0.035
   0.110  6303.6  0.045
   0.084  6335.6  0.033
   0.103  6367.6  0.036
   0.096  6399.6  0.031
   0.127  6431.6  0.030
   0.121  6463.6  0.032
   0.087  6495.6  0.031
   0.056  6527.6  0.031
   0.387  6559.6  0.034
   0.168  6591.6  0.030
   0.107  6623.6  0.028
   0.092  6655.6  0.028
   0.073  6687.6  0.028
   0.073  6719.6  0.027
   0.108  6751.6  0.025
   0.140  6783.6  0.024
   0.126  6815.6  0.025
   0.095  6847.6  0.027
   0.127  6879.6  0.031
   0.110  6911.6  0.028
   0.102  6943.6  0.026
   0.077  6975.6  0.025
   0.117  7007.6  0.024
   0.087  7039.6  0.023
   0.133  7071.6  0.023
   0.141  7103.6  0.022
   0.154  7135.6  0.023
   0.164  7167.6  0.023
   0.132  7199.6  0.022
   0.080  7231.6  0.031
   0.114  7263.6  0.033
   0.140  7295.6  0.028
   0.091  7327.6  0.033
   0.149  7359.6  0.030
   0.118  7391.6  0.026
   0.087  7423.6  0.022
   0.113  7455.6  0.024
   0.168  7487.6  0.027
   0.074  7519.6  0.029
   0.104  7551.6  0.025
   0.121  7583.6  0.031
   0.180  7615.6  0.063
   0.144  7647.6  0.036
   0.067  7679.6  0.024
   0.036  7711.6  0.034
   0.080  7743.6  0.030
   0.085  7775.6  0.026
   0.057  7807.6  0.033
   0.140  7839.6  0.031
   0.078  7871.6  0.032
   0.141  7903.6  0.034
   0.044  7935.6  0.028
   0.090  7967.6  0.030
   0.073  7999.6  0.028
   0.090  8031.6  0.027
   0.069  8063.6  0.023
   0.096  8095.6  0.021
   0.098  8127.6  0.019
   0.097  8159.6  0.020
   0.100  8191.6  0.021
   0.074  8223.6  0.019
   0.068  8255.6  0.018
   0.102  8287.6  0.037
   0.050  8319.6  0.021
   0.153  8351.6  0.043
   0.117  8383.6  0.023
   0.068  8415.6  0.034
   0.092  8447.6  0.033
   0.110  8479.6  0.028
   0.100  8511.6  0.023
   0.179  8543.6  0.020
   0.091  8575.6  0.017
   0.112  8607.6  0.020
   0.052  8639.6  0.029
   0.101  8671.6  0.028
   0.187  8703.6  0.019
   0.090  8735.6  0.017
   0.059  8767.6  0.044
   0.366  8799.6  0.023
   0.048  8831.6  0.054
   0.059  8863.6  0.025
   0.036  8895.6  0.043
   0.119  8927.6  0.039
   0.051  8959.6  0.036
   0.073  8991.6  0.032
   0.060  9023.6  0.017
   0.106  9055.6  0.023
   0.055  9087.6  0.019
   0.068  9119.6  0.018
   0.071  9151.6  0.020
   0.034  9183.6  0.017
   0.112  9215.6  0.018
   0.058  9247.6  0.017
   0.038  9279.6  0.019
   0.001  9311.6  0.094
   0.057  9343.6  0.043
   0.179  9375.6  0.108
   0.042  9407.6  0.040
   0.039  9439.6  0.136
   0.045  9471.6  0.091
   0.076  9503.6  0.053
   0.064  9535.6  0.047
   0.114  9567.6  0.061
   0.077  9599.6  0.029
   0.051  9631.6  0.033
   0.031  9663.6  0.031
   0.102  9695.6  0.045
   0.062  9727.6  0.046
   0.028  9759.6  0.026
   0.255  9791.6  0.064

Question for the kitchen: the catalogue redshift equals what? 0.756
